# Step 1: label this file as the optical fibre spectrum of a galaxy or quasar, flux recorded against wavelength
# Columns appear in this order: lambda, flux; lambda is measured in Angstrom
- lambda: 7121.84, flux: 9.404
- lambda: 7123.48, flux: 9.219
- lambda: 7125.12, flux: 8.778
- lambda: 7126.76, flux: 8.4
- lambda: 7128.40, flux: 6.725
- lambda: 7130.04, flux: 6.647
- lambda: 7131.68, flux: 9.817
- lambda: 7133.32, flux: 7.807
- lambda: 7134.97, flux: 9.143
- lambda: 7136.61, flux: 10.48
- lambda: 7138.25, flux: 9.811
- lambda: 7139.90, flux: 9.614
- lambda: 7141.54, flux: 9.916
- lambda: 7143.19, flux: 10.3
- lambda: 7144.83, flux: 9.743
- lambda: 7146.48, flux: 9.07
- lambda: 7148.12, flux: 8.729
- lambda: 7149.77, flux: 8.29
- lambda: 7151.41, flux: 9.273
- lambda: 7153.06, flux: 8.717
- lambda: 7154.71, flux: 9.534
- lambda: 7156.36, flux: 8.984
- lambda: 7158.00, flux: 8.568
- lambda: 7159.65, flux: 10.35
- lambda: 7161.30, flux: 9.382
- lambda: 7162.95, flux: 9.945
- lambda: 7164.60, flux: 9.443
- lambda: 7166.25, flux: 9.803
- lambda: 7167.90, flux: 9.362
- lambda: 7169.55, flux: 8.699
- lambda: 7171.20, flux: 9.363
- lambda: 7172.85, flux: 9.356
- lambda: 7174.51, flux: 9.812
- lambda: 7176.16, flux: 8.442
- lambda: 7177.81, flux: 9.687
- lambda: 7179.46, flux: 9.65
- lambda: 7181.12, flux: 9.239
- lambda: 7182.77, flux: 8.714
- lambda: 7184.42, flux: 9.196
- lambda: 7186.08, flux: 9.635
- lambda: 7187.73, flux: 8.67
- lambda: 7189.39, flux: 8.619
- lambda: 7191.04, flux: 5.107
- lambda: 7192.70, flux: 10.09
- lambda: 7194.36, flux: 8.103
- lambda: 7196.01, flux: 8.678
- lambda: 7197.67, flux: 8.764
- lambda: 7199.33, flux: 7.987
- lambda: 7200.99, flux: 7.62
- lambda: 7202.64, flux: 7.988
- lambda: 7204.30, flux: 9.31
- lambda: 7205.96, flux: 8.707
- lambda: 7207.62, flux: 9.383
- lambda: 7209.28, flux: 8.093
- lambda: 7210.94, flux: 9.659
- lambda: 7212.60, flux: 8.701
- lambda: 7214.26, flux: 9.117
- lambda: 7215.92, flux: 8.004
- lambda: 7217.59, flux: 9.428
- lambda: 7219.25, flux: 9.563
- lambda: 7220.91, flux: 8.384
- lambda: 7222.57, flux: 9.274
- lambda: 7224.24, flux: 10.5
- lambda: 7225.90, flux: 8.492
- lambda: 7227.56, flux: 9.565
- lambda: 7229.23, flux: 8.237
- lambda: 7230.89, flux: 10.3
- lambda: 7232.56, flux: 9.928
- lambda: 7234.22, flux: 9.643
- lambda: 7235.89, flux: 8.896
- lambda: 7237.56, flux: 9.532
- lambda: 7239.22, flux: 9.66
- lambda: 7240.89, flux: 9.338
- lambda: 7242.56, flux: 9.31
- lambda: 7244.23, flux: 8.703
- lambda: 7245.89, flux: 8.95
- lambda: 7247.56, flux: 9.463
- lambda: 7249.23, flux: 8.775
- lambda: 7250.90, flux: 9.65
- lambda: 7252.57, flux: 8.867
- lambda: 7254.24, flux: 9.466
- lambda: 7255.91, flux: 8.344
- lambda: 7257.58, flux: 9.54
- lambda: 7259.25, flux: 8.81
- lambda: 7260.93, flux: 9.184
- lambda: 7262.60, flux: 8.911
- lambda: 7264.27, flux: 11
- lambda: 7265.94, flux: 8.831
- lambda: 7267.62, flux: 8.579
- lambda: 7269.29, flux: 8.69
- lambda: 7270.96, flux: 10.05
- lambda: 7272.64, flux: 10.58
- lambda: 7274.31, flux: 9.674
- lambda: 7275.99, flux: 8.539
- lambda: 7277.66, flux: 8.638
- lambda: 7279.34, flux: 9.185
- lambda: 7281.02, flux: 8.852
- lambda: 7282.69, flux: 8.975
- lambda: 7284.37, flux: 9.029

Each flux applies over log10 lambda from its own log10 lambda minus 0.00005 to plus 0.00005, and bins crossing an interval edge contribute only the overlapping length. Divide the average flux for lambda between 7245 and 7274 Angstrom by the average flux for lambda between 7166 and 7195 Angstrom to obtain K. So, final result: 1.04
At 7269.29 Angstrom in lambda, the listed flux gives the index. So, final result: 8.69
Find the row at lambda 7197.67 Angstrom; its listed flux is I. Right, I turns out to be 8.764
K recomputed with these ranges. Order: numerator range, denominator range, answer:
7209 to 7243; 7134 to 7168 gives 0.98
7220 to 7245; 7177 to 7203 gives 1.08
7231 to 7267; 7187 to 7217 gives 1.10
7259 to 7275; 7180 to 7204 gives 1.11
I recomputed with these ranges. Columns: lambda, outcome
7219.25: 9.563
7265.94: 8.831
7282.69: 8.975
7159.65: 10.35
